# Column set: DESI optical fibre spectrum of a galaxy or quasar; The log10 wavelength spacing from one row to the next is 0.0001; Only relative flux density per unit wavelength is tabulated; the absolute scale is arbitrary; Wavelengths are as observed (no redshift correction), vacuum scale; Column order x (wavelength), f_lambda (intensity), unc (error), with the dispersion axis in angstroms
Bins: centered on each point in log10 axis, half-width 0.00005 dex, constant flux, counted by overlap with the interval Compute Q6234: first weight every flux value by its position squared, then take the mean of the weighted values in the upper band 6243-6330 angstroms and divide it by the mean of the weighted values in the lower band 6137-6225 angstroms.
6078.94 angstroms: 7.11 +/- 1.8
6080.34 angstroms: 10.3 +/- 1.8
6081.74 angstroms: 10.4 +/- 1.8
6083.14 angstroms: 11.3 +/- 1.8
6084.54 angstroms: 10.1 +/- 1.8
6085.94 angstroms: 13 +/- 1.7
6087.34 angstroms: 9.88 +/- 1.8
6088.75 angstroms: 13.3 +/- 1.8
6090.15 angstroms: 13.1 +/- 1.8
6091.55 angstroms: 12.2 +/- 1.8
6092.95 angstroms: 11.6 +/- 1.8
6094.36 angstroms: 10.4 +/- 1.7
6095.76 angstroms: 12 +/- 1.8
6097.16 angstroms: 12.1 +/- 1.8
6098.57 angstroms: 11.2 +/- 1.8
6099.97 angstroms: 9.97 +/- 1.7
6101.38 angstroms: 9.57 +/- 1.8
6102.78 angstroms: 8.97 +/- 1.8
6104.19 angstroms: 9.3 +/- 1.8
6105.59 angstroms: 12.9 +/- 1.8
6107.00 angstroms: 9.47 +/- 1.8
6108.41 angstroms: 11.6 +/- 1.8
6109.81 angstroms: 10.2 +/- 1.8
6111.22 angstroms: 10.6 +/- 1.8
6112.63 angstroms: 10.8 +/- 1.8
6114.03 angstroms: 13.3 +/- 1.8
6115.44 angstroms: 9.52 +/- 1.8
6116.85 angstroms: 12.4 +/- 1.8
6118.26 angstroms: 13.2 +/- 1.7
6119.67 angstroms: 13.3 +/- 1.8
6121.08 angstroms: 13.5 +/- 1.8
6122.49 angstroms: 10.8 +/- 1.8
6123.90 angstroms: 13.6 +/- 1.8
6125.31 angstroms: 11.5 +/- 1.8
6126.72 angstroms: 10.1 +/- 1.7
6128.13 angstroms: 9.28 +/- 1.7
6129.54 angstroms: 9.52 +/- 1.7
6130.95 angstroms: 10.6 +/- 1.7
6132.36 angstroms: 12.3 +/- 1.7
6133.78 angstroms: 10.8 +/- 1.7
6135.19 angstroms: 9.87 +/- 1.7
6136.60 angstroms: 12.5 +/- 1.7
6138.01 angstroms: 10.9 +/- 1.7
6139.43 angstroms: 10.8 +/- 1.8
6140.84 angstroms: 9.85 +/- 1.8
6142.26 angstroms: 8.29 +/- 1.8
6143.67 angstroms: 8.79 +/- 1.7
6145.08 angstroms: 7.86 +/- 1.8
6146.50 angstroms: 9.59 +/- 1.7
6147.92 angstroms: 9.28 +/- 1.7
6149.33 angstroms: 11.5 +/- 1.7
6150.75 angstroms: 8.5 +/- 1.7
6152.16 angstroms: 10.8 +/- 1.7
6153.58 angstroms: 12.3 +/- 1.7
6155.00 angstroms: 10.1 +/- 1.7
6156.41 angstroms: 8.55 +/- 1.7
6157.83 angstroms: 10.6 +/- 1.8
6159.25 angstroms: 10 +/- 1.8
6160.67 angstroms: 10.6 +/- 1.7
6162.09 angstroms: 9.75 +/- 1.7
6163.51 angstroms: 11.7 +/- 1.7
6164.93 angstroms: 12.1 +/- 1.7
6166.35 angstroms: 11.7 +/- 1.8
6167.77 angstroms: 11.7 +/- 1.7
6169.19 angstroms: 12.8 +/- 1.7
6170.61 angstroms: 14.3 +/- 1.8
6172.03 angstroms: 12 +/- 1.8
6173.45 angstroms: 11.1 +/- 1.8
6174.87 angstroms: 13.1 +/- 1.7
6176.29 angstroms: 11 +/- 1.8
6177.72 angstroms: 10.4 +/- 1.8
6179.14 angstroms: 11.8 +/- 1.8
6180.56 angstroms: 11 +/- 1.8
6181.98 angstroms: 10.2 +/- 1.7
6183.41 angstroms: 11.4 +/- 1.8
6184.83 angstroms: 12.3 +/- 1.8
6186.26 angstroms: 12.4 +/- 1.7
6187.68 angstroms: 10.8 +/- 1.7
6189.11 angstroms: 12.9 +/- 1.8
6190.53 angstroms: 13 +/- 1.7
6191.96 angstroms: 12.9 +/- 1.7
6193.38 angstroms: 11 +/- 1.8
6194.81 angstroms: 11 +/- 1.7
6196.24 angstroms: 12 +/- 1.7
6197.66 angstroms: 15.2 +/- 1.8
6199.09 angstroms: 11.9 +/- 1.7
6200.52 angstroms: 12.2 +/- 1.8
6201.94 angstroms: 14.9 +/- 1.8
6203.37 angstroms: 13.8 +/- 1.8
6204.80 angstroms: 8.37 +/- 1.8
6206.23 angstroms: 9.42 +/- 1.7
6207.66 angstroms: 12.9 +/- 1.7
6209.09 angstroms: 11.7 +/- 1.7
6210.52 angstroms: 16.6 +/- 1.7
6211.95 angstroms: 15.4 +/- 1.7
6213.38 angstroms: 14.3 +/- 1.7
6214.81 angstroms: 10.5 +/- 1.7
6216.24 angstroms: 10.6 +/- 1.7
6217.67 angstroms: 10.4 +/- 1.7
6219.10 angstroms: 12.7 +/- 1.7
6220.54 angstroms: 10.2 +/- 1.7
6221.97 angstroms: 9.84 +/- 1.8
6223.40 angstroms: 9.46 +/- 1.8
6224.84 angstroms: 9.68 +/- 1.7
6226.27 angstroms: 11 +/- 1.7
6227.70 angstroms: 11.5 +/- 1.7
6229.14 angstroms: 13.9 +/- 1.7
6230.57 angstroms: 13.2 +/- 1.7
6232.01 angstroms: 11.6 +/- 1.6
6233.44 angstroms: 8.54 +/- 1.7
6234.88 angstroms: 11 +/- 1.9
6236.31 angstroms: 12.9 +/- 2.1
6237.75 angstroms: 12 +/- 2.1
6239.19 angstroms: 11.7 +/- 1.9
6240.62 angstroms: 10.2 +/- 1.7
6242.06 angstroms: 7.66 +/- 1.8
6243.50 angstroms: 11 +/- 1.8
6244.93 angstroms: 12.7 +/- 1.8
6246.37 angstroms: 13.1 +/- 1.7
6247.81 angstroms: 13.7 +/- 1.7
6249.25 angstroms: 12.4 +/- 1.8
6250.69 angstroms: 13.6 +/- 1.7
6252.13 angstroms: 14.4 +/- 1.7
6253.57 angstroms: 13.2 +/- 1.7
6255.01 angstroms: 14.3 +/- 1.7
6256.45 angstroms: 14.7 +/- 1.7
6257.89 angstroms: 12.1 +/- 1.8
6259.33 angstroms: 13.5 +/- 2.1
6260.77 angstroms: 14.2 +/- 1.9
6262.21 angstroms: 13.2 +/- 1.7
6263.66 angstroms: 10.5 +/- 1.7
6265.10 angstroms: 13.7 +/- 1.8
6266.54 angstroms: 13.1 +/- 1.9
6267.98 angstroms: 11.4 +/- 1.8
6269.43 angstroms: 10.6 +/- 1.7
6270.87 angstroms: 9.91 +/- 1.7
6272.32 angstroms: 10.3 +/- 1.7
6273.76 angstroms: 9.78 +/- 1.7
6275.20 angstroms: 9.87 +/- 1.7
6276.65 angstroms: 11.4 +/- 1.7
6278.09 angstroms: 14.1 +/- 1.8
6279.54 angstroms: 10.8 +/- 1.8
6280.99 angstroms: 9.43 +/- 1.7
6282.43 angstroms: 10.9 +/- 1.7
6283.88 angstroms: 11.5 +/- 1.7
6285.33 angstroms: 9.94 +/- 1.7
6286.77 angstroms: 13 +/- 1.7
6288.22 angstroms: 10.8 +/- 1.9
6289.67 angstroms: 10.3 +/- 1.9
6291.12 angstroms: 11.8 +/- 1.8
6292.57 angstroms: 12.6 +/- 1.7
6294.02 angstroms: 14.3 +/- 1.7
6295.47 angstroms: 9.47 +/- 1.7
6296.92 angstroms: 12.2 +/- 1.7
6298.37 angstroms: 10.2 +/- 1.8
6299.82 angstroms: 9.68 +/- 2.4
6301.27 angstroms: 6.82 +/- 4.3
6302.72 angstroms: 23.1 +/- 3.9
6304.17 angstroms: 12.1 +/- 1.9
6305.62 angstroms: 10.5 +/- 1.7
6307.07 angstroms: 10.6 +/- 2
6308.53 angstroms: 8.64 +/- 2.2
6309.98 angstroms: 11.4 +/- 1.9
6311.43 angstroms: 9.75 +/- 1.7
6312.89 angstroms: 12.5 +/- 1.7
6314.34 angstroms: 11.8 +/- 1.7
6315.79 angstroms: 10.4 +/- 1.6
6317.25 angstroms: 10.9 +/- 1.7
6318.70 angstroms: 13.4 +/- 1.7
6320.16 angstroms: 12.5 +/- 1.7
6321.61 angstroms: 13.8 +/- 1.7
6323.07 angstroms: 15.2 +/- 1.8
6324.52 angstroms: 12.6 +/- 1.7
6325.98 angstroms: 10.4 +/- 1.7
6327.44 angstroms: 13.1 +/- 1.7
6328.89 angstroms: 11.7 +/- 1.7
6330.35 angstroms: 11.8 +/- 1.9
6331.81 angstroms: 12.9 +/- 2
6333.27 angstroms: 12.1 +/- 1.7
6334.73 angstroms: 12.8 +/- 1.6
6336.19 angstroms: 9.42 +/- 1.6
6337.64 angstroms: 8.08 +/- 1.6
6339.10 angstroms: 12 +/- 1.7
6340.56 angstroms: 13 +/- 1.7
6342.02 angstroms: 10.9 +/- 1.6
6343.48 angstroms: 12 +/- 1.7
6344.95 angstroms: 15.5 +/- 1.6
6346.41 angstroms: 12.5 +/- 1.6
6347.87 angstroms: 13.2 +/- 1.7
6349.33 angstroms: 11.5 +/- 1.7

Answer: 1.1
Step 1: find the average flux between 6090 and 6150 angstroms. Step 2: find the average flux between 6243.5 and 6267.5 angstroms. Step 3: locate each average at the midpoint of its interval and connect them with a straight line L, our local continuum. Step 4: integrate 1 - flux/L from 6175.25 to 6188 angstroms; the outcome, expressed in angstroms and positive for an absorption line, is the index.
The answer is 0.7 angstroms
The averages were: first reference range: 10.9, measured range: 11.3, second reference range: 13.2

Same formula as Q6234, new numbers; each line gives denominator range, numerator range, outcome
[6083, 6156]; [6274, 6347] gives 1.14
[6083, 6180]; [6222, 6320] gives 1.11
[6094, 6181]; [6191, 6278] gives 1.13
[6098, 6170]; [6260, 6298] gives 1.12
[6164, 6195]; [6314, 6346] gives 1.07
